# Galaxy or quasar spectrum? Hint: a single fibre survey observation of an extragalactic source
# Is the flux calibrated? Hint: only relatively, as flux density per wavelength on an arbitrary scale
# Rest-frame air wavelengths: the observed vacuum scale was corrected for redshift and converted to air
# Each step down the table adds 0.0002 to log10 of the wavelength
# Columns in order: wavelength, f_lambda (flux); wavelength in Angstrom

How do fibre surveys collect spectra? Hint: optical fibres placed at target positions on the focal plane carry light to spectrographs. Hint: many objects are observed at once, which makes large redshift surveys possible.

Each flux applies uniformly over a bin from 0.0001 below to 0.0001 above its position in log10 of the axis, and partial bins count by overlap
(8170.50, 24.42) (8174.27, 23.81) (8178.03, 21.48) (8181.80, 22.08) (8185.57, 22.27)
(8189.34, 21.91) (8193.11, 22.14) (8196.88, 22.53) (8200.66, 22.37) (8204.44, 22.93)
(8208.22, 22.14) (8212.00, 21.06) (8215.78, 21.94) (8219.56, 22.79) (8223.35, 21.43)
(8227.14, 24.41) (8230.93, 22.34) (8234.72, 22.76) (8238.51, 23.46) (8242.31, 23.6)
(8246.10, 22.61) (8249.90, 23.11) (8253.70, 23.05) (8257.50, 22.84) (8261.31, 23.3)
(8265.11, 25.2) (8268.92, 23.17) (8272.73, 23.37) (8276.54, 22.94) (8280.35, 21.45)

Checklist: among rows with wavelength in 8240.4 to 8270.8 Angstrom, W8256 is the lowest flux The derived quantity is 22.61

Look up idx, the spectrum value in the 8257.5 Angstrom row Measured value 22.84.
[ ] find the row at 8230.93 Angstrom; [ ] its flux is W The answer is 22.34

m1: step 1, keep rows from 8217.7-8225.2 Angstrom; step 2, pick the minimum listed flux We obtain 21.43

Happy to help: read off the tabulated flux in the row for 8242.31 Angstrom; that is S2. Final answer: 23.6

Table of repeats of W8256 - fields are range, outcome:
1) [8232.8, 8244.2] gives 22.76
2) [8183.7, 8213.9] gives 21.06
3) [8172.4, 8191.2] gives 21.48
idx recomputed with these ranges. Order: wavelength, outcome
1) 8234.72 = 22.76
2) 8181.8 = 22.08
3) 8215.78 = 21.94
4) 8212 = 21.06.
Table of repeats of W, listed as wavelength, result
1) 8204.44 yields 22.93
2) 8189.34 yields 21.91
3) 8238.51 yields 23.46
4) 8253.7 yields 23.05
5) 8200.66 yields 22.37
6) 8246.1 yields 22.61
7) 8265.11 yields 25.2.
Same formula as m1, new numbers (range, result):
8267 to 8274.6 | 23.17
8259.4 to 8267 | 23.3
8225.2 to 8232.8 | 22.34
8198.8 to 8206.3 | 22.37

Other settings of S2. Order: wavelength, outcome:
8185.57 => 22.27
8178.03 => 21.48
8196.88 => 22.53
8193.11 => 22.14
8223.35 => 21.43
